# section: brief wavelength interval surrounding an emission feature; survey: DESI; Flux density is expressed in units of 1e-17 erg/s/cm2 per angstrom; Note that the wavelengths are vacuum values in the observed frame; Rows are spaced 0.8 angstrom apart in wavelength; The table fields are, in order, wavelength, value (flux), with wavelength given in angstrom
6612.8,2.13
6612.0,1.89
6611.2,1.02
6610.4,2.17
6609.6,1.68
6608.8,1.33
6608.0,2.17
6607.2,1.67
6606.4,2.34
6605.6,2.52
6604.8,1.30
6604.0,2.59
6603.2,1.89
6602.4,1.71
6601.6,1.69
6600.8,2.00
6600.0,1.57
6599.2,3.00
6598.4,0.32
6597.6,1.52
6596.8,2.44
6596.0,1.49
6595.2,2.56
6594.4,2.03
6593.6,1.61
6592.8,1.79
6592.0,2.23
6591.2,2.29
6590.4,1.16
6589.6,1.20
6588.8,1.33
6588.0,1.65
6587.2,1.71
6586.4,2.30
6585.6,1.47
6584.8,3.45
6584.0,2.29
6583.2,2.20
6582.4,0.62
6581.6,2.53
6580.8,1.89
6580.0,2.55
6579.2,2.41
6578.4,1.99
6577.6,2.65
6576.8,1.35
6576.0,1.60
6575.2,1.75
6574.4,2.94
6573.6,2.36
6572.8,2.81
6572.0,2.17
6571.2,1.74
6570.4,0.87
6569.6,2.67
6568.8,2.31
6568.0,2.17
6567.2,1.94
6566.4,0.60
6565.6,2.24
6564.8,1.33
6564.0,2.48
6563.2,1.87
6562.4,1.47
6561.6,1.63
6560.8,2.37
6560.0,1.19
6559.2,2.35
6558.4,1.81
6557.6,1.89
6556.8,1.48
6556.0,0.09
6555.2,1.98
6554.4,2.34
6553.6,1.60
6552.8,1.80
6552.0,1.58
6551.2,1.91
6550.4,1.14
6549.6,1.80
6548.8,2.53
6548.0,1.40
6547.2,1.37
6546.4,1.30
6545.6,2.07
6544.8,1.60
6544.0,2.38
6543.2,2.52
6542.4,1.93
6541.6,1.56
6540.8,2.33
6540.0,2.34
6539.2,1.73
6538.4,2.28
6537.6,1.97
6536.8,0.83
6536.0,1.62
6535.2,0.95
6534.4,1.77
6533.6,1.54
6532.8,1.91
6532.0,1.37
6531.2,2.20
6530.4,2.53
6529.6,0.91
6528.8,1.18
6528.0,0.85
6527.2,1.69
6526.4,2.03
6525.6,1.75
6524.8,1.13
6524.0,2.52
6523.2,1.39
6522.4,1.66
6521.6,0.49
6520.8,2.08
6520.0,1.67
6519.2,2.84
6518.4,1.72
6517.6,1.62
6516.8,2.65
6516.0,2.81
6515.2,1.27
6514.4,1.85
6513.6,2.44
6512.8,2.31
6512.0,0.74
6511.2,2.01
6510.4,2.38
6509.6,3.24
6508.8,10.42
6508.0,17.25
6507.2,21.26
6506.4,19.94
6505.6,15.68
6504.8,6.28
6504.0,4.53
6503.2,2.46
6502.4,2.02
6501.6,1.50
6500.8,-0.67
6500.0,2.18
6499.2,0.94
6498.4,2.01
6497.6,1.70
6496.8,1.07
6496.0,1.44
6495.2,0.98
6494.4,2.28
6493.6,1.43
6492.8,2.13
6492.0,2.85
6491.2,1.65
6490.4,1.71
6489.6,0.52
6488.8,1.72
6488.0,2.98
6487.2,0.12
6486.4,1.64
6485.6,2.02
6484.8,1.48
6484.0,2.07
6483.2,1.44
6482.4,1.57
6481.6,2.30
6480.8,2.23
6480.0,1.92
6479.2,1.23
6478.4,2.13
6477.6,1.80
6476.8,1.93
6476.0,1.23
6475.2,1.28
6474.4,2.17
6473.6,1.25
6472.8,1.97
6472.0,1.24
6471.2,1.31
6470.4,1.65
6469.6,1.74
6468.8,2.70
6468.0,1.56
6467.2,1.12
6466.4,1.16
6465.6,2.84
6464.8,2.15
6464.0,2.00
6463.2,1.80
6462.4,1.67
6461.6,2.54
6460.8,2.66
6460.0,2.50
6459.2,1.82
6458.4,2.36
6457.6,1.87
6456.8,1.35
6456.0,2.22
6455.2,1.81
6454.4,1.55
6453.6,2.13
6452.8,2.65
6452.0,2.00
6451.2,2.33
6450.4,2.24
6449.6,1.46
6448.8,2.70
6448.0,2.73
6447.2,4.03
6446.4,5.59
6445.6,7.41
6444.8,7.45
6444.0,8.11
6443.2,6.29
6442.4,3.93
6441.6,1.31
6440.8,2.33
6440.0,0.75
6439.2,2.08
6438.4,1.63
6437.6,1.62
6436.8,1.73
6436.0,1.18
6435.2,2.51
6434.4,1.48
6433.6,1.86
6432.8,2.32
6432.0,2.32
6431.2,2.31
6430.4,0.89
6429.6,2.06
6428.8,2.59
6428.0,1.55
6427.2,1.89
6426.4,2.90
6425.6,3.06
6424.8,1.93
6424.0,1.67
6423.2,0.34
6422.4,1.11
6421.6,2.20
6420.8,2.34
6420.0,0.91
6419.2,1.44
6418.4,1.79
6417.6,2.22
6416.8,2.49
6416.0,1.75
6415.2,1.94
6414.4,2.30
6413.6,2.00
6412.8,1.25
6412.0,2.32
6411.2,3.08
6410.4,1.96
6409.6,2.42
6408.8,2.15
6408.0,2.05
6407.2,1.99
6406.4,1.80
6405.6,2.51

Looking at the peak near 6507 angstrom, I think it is [O III] 5007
